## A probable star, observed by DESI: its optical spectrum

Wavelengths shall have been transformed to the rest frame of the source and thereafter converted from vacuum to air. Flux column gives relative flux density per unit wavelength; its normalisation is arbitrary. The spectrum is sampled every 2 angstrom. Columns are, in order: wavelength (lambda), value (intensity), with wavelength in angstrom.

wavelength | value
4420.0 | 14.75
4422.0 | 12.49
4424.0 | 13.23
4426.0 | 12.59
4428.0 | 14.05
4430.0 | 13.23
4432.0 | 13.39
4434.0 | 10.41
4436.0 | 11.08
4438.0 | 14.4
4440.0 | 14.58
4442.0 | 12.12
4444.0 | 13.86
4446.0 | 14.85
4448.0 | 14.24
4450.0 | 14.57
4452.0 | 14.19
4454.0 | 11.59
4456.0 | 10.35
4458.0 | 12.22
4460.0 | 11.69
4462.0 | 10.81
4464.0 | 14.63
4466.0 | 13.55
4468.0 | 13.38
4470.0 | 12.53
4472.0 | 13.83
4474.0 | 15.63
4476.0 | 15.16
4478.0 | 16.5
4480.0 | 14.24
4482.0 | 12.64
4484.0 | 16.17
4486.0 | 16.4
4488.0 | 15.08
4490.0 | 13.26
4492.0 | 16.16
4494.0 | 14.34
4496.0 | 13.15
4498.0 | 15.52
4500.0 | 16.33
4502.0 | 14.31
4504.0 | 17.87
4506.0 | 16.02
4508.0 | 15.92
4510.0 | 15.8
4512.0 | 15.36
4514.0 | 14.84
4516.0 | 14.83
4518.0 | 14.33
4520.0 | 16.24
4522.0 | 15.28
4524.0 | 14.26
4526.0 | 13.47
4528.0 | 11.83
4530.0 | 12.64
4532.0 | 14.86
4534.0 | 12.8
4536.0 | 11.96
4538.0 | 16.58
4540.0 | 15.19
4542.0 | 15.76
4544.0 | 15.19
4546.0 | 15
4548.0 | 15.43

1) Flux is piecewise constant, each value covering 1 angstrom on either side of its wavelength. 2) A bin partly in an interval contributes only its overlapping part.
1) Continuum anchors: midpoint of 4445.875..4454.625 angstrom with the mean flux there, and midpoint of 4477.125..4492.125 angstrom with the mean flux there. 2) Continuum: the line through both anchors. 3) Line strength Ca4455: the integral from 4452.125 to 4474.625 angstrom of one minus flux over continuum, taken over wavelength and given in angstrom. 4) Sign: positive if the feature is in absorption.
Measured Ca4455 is 2.5 angstrom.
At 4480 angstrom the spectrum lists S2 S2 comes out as 14.24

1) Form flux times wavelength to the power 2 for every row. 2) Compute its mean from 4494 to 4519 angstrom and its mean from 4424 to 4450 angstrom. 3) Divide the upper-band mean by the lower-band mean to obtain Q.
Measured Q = 1.2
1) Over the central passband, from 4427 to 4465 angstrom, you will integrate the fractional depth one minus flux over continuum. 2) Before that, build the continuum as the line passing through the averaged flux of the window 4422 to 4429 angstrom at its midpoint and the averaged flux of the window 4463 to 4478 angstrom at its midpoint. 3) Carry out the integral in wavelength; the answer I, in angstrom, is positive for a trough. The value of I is 1.94 angstrom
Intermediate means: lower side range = 13.2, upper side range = 14.3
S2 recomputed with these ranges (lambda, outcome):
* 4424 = 13.23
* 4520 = 16.24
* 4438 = 14.4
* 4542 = 15.76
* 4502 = 14.31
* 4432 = 13.39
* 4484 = 16.17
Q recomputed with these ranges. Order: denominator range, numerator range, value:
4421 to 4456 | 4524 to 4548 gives 1.13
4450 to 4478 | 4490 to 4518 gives 1.18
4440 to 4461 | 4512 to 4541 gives 1.13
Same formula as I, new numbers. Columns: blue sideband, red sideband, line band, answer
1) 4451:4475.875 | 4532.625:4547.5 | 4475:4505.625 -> -3.6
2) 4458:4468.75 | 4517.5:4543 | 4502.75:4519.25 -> -2.2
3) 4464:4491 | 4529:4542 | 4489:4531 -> -1.6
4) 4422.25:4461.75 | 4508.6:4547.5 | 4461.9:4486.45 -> -1.4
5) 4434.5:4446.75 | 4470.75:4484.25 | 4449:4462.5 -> 1.6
